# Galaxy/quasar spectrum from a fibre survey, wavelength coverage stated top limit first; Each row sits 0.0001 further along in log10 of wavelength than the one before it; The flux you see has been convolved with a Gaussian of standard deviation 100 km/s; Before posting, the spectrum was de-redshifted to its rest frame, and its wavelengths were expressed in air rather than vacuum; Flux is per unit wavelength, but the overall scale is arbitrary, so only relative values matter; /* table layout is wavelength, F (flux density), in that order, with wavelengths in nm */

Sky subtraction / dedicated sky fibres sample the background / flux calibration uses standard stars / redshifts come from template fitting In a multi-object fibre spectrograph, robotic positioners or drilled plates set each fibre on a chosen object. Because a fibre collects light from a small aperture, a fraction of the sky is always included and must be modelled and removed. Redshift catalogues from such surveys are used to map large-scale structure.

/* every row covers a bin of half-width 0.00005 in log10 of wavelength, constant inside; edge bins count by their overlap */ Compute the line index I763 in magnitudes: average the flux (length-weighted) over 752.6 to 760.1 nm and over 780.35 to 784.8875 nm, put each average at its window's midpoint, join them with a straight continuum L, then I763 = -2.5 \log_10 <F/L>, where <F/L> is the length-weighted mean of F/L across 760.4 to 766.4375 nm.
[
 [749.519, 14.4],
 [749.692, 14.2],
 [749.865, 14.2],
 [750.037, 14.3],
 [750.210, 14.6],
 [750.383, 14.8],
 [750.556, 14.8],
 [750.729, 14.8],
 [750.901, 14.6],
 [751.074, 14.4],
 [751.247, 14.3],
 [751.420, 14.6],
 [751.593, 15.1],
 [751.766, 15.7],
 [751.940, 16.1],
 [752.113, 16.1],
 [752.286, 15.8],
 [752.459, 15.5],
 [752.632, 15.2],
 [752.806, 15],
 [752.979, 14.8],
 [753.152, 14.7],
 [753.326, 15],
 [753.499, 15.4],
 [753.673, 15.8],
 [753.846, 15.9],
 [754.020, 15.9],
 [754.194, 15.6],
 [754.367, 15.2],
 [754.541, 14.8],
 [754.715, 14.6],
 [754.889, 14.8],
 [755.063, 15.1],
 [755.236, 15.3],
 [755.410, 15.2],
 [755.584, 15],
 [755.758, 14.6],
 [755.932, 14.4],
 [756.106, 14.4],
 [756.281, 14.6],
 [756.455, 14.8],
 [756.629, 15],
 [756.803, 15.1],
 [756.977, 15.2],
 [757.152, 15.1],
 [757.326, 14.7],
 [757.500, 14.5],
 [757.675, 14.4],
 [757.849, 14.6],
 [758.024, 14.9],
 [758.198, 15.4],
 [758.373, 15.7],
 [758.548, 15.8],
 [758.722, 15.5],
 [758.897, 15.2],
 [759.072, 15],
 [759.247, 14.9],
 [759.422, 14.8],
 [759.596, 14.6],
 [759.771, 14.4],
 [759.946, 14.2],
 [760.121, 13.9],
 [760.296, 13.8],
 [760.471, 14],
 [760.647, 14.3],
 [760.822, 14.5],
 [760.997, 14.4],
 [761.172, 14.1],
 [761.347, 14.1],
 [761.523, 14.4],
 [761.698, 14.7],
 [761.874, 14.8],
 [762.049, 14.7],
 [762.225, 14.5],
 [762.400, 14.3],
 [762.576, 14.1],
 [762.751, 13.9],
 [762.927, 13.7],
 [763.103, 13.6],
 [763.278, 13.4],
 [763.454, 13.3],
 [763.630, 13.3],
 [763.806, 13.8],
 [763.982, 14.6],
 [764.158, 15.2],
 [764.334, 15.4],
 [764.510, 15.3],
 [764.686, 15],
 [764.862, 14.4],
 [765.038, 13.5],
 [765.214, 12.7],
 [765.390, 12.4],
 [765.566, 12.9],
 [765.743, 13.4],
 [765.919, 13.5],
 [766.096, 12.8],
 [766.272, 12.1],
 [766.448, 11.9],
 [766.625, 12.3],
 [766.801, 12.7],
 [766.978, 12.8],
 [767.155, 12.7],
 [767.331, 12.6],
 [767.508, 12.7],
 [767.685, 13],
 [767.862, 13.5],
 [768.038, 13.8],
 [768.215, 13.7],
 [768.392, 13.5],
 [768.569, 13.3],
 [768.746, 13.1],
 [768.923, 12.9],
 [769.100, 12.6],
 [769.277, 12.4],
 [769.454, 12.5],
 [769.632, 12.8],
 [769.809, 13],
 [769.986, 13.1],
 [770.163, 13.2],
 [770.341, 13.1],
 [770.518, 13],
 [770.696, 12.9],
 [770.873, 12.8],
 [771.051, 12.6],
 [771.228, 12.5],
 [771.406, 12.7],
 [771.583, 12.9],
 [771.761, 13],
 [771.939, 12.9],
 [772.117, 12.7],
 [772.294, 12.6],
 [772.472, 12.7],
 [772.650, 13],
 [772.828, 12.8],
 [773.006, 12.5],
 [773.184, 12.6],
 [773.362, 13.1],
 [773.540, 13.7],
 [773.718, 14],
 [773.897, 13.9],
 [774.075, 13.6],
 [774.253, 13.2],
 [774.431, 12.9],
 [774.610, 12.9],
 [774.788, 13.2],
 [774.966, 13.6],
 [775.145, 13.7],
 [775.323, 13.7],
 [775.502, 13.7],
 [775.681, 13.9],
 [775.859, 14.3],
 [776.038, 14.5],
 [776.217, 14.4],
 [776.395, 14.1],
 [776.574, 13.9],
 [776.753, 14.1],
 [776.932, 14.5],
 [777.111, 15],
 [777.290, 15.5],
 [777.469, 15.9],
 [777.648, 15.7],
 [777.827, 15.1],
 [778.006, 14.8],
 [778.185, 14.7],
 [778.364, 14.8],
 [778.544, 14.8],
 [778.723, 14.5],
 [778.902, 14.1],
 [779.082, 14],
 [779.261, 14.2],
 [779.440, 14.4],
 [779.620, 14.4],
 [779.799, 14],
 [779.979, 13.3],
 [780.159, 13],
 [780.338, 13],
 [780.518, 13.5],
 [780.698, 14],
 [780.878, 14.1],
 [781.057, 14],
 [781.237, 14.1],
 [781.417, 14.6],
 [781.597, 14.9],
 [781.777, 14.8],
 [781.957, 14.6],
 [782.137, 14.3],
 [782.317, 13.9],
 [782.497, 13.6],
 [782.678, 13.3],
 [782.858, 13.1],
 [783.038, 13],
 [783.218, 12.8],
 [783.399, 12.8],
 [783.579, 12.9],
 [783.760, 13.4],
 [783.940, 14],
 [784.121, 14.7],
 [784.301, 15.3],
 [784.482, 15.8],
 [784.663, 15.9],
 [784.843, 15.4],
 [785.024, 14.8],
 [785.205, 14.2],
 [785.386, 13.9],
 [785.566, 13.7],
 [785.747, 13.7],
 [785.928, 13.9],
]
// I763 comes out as 0.06 mag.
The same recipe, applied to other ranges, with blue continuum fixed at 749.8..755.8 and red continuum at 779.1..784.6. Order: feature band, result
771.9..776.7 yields 0.06 mag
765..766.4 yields 0.14 mag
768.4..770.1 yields 0.12 mag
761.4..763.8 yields 0.05 mag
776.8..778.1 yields -0.08 mag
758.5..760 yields -0.01 mag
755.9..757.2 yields 0.01 mag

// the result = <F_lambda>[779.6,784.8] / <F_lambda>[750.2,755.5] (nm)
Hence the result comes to 0.9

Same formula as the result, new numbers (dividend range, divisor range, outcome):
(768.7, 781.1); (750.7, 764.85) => 0.92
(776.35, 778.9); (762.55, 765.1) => 1.04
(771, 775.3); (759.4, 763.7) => 0.92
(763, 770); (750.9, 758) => 0.88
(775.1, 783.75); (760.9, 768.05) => 1.03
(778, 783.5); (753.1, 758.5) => 0.93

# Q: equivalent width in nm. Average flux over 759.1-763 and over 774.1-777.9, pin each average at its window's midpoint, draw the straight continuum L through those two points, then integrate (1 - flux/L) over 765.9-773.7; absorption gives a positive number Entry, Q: 0.74 nm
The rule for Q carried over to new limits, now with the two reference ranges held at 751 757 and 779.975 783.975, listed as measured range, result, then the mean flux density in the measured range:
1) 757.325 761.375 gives 0.05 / 14.7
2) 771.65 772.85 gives 0.12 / 12.8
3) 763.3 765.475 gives 0.08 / 14.1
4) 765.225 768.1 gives 0.33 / 12.8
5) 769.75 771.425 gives 0.16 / 12.9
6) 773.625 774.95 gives 0.06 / 13.4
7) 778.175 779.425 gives -0.05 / 14.4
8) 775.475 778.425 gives -0.15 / 14.7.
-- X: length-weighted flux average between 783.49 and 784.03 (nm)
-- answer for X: 13.4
